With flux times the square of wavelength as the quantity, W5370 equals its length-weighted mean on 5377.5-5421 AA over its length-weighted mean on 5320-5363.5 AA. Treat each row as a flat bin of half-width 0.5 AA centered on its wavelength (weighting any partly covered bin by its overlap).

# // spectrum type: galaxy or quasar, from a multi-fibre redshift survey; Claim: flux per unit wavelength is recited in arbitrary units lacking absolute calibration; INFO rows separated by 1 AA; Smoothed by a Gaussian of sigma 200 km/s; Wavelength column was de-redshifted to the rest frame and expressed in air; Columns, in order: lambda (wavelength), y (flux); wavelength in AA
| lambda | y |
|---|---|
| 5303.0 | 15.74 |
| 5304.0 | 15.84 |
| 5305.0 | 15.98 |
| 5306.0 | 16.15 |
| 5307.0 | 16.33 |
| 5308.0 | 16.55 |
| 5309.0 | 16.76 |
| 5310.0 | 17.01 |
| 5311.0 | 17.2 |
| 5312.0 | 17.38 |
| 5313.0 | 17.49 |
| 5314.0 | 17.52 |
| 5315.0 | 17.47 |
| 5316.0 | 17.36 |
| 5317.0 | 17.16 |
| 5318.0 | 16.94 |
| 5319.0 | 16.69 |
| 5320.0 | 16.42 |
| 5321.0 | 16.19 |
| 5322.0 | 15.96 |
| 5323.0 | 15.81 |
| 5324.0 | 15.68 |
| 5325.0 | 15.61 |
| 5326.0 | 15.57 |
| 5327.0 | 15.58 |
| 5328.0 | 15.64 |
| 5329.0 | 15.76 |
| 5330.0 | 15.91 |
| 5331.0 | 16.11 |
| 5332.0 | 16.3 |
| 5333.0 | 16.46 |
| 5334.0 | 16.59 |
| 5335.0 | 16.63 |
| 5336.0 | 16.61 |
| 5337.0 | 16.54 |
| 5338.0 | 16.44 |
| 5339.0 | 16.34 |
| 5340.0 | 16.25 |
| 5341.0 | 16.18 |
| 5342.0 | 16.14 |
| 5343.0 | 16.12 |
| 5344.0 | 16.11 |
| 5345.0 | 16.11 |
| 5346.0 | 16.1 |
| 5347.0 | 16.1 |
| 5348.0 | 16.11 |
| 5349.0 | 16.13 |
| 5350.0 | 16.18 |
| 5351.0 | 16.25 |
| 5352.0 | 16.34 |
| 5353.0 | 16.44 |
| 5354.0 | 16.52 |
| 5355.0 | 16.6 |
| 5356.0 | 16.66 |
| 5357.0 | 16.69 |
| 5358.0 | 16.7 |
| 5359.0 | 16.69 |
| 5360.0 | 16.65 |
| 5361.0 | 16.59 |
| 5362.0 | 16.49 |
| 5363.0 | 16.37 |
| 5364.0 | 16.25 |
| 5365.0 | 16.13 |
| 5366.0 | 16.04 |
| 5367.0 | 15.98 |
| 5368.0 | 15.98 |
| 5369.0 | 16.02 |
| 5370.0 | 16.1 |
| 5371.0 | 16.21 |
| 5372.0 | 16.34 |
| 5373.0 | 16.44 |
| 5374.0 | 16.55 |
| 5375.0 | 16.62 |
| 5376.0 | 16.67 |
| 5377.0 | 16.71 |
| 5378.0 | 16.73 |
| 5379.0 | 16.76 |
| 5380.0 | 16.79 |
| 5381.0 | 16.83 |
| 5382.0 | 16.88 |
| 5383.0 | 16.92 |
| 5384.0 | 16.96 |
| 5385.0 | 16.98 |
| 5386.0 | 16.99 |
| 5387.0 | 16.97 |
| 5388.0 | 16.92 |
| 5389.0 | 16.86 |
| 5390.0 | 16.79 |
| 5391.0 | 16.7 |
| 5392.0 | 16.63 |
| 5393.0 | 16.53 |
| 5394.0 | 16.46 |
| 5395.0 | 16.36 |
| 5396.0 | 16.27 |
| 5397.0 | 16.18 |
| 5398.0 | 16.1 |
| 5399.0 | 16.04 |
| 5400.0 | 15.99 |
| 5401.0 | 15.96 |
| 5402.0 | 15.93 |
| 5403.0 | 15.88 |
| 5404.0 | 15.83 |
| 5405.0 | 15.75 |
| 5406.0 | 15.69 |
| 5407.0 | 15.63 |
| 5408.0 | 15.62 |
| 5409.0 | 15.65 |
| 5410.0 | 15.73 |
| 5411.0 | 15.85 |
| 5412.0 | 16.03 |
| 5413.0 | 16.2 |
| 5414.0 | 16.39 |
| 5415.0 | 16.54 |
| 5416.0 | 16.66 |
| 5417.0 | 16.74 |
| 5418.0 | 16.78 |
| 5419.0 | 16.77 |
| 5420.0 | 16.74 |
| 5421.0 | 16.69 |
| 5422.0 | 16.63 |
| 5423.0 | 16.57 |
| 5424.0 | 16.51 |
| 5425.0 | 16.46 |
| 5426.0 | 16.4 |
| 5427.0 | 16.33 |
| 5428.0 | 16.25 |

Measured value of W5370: 1.03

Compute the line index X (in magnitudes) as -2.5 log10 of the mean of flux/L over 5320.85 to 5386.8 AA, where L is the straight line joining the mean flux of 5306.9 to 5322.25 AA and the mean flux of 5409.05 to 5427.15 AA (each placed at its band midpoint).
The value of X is 0.026 mag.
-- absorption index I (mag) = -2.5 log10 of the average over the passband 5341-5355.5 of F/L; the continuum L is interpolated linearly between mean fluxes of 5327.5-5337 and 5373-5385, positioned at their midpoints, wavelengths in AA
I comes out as 0.01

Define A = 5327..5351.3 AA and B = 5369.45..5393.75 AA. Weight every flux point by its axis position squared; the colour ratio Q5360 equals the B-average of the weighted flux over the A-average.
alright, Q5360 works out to 1.0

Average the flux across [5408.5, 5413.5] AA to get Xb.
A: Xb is 15.9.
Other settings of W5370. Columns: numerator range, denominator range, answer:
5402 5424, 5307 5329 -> 1.01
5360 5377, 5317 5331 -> 1.04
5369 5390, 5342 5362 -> 1.03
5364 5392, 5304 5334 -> 1.03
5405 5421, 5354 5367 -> 1.00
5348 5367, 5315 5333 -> 1.03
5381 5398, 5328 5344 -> 1.05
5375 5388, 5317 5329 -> 1.07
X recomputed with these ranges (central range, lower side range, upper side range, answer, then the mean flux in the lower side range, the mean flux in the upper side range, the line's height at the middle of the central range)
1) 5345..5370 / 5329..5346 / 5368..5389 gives 0.01 mag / 16.3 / 16.7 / 16.5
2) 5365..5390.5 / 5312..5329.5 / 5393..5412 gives -0.03 mag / 16.4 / 16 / 16.1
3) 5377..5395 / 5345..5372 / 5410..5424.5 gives -0.03 mag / 16.3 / 16.5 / 16.4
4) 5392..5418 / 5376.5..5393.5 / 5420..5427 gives 0.04 mag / 16.8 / 16.5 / 16.7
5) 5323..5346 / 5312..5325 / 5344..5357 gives 0.03 mag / 16.7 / 16.3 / 16.5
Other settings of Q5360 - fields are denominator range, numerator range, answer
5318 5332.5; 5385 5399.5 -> 1.06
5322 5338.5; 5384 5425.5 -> 1.05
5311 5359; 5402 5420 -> 1.01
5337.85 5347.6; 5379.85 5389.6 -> 1.06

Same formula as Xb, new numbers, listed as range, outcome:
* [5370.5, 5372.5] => 16.3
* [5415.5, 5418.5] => 16.7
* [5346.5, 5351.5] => 16.2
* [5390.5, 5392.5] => 16.7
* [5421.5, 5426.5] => 16.5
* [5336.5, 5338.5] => 16.5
